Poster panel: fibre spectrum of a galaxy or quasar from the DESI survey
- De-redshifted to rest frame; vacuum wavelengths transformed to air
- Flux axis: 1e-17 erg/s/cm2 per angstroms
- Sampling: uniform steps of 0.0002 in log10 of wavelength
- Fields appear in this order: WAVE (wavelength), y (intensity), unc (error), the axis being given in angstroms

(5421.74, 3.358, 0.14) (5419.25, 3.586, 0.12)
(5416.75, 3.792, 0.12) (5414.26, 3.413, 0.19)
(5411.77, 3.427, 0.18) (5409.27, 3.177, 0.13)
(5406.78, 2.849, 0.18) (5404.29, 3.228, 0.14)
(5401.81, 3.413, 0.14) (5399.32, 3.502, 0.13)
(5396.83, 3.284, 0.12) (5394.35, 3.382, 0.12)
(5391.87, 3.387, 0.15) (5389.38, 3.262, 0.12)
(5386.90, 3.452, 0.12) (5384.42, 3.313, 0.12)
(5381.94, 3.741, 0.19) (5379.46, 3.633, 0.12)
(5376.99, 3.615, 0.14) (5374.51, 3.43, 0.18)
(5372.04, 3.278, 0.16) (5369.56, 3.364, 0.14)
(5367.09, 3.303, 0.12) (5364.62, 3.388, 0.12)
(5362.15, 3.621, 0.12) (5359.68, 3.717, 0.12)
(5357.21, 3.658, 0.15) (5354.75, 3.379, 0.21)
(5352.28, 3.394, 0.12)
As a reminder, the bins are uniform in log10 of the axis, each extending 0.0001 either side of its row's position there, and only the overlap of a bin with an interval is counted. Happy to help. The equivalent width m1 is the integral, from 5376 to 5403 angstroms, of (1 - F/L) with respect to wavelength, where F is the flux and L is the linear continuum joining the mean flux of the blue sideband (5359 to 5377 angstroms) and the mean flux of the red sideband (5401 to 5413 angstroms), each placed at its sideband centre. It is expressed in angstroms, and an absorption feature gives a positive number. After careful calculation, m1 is -1.1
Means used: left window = 3.45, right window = 3.21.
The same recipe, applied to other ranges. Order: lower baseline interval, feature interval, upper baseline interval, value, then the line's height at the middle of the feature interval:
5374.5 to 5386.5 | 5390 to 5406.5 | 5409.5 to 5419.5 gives 0.9 angstroms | 3.53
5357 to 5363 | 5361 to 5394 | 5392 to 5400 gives 0.8 angstroms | 3.53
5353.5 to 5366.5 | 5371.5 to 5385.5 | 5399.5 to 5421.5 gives -0.2 angstroms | 3.48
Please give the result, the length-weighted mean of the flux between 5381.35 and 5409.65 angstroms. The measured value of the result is 3.33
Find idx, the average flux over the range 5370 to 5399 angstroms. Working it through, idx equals 3.43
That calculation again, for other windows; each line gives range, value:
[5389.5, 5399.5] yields 3.36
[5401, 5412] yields 3.19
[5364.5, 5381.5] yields 3.45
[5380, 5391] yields 3.45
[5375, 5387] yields 3.55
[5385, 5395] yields 3.37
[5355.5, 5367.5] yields 3.55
